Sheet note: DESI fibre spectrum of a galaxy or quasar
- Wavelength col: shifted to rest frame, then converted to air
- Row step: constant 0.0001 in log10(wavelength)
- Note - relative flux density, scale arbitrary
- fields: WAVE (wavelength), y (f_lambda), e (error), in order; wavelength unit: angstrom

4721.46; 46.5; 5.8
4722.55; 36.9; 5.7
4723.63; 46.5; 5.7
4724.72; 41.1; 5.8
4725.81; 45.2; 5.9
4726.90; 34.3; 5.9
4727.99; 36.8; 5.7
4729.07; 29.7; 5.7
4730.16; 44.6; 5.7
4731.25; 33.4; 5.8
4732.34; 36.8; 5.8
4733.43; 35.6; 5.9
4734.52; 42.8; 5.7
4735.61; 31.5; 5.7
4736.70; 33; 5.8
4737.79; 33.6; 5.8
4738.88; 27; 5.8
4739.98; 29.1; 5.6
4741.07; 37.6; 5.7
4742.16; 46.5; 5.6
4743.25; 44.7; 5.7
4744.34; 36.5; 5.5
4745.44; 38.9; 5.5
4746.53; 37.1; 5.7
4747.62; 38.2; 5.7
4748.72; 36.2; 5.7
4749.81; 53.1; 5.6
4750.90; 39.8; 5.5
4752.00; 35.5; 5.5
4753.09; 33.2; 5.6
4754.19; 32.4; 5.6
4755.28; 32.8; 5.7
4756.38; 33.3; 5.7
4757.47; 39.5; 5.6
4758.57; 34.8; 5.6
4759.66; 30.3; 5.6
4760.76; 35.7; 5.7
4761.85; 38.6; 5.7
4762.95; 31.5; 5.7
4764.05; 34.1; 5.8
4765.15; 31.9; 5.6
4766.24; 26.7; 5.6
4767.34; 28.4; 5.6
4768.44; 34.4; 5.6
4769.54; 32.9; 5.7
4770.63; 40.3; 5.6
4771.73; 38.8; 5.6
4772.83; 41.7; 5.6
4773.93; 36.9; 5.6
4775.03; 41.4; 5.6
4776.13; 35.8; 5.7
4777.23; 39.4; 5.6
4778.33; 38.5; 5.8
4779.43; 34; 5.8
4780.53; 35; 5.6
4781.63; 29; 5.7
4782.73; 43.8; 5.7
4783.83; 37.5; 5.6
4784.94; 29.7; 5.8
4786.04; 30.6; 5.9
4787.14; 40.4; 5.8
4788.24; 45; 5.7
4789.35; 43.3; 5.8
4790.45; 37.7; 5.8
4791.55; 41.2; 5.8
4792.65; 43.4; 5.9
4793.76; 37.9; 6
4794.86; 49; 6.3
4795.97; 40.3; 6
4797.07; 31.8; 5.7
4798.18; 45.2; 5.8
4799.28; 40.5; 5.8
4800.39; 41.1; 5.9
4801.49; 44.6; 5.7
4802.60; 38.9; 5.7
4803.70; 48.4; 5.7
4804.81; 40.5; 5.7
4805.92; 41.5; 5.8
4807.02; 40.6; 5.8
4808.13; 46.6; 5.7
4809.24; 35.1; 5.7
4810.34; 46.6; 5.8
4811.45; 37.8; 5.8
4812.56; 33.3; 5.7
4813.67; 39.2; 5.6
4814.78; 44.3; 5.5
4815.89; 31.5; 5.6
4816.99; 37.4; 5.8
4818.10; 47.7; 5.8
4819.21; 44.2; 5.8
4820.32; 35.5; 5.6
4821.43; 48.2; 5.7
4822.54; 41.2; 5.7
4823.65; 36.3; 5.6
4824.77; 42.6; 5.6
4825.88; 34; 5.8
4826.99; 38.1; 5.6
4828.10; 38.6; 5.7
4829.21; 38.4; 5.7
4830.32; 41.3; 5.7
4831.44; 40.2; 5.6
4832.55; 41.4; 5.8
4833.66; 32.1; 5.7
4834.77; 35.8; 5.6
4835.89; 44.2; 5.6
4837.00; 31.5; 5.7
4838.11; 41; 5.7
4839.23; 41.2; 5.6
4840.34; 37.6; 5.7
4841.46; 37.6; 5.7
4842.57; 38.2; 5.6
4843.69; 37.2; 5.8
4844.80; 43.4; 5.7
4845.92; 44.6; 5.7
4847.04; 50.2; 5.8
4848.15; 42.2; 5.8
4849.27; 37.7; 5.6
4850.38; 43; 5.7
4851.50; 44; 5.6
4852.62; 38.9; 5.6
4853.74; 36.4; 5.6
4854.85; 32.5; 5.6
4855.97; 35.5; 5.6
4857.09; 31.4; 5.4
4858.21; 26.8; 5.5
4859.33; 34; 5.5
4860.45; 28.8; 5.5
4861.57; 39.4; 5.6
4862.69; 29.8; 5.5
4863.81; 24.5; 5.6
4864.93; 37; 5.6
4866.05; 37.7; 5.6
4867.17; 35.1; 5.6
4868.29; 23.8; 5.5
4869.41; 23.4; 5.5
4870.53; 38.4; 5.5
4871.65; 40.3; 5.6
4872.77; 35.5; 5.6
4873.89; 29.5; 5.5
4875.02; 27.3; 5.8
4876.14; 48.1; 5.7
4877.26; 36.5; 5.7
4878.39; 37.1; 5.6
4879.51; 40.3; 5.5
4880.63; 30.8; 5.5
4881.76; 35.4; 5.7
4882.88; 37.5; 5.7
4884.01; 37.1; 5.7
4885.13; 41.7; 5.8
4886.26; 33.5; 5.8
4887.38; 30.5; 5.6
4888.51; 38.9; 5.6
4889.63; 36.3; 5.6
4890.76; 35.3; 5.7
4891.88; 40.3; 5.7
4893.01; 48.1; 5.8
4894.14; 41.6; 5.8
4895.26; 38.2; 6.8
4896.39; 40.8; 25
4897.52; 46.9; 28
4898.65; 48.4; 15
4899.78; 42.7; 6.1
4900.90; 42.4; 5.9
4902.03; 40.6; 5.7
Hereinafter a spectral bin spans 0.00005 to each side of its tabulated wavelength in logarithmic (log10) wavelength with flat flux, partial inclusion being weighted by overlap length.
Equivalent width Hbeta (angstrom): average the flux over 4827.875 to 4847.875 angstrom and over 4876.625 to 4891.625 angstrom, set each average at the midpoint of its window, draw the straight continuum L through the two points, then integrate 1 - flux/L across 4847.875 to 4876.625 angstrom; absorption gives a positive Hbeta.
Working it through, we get 2.61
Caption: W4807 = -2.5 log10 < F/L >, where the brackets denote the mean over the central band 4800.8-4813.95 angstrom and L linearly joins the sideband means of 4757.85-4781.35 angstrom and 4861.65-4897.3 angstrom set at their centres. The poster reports -0.160 mag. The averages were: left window 35.3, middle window 41.1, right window 36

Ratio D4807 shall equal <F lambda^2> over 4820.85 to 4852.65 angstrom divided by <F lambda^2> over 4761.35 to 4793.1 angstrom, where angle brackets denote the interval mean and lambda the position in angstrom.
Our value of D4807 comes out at 1.12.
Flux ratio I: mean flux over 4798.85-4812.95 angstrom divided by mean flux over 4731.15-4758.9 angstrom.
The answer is 1.1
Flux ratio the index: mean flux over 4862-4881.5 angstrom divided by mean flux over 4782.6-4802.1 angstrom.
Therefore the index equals 0.85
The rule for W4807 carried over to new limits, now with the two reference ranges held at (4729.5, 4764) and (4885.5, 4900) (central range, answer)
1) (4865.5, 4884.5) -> 0.14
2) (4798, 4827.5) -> -0.07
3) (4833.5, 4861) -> 0.03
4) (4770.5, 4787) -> 0.01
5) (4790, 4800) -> -0.09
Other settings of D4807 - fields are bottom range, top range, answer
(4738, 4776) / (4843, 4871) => 1.03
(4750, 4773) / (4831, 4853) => 1.19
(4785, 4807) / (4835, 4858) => 0.98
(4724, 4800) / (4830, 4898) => 1.04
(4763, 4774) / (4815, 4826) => 1.20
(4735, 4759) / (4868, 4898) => 1.07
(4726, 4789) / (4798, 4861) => 1.12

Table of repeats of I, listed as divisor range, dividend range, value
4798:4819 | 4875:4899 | 0.95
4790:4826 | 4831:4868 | 0.91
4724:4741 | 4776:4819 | 1.11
